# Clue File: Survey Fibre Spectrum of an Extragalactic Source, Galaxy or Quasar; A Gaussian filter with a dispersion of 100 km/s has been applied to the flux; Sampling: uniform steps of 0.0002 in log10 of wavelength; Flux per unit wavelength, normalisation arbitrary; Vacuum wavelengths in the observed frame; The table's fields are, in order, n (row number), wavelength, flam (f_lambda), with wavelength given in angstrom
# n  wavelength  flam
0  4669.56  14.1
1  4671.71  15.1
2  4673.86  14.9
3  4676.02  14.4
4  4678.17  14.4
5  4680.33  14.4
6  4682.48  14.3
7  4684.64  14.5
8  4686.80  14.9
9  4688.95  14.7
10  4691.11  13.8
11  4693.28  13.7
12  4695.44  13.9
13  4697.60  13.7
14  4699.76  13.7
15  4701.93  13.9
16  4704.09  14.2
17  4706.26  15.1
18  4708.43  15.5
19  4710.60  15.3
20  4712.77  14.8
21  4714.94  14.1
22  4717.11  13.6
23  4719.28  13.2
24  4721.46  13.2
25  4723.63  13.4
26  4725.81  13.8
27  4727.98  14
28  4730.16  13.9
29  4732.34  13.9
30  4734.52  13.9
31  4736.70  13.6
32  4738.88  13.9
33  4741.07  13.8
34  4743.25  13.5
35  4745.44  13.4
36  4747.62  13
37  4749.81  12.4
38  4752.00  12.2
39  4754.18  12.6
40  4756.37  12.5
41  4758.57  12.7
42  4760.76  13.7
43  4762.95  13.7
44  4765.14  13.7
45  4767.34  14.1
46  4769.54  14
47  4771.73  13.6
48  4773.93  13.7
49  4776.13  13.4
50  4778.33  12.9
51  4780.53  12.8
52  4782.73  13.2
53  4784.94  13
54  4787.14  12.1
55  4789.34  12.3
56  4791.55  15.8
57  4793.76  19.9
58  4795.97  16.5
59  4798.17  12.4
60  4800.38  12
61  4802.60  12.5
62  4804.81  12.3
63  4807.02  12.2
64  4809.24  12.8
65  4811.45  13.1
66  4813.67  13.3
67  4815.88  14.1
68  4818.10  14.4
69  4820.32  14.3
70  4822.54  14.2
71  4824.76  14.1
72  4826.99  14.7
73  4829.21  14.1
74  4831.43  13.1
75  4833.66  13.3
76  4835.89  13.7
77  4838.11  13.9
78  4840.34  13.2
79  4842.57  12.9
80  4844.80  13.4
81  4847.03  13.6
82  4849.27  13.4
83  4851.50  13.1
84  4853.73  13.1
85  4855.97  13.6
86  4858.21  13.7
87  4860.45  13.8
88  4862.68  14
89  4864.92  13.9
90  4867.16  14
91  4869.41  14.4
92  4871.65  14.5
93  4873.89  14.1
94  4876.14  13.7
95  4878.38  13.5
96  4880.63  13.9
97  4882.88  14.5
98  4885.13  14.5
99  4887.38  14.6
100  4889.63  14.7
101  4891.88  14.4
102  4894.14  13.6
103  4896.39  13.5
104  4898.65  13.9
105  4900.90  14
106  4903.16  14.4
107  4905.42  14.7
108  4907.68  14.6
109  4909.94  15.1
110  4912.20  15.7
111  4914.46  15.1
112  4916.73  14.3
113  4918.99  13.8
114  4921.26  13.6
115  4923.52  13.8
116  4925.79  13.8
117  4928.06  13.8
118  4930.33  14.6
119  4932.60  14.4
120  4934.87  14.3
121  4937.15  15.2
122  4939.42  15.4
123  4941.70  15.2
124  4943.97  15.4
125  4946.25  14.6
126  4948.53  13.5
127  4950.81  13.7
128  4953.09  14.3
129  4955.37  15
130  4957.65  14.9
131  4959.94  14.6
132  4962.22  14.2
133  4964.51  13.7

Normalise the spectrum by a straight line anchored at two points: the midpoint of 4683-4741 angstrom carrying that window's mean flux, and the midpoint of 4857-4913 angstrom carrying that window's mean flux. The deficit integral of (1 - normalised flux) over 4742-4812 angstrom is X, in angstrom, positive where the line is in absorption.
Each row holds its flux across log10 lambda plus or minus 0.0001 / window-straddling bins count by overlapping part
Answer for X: 3.7 angstrom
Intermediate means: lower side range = 14.1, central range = 13.4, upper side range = 14.2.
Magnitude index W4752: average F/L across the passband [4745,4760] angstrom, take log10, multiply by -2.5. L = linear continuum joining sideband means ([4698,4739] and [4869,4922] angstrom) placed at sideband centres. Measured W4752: 0.115 mag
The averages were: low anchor 14.1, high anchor 14.3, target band 12.7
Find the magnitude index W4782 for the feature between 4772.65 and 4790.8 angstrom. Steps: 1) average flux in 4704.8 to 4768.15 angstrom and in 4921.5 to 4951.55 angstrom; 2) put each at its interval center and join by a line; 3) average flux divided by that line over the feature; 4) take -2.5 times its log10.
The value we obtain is 0.07 mag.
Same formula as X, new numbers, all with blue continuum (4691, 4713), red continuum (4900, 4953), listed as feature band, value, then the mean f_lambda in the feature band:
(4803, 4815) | 1.4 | 12.8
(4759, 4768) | 0.4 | 13.7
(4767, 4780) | 0.7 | 13.6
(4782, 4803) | 0.5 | 14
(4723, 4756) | 2.2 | 13.4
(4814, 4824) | 0.2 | 14.2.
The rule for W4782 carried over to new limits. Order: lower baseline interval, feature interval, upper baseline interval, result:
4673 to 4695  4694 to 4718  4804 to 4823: -0.01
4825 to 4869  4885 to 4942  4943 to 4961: -0.02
